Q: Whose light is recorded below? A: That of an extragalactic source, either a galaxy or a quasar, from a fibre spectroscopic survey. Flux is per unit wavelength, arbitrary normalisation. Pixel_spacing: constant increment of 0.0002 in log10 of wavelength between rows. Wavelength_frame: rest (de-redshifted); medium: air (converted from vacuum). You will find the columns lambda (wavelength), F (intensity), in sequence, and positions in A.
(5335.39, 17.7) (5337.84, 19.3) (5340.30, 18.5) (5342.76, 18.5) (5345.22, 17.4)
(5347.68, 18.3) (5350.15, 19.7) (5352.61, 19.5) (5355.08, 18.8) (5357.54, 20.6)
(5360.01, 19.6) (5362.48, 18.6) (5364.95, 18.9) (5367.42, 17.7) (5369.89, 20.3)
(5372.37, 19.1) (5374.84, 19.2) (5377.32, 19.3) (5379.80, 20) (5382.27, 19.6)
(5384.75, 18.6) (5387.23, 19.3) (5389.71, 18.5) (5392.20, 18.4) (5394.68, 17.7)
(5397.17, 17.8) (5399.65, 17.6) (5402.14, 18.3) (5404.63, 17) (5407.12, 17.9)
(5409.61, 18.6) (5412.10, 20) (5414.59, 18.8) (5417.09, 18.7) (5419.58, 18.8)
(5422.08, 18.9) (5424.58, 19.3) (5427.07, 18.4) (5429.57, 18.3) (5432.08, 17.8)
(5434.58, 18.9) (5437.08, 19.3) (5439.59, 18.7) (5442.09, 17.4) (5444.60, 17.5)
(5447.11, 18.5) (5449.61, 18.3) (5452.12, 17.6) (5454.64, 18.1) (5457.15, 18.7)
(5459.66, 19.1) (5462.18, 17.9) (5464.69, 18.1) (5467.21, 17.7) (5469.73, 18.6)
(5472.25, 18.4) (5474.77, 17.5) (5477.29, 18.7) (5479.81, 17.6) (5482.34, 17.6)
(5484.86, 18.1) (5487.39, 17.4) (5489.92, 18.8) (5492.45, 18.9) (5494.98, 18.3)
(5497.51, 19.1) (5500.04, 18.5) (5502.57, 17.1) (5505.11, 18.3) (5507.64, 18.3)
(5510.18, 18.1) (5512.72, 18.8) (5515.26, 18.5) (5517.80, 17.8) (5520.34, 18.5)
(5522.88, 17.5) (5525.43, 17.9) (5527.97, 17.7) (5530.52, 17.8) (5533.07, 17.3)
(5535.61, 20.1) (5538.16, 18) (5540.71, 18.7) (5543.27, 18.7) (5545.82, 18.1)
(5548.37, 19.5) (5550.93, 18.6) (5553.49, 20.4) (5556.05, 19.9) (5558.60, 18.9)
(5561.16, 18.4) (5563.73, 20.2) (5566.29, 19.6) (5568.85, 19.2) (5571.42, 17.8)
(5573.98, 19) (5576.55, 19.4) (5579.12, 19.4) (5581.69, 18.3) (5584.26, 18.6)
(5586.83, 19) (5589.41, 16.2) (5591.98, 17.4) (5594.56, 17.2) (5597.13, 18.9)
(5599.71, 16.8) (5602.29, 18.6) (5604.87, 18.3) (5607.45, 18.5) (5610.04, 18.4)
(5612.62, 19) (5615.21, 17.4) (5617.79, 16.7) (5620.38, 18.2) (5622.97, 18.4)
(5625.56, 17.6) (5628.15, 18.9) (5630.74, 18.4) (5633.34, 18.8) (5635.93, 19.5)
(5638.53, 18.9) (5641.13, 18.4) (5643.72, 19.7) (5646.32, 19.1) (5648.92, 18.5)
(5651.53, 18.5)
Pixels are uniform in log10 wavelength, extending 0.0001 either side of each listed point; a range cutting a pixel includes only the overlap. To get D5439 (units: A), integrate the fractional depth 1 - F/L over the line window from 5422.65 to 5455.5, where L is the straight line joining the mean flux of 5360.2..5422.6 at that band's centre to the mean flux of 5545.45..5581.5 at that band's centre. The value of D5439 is 0.9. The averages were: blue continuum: 18.7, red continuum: 19.2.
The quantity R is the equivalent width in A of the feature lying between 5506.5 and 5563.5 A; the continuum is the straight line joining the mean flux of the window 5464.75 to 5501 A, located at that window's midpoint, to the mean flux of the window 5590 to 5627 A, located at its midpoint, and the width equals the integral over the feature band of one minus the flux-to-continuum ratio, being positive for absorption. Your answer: -1.44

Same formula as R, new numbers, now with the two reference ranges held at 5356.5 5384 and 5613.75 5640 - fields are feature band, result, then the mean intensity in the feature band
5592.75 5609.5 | 0.31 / 18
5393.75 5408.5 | 1.14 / 17.7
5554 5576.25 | -0.78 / 19.2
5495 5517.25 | 0.54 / 18.3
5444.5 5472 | 1.08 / 18.2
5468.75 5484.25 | 0.69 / 18.1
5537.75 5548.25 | 0.05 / 18.5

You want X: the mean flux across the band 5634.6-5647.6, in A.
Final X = 19.1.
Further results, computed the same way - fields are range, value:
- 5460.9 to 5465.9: 18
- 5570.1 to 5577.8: 18.7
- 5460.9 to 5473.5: 18.1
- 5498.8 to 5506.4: 18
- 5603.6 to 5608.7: 18.4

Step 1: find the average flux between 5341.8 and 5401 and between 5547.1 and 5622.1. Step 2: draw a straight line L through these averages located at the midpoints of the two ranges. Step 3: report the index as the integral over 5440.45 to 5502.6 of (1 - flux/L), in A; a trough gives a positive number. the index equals 1.84 A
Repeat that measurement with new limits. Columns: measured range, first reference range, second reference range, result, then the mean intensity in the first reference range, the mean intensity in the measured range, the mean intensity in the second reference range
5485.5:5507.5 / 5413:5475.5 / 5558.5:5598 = 0.2 A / 18.4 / 18.3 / 18.6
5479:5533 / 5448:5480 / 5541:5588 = 1.3 A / 18.2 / 18.1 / 19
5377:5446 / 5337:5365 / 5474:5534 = 0.3 A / 19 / 18.5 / 18.1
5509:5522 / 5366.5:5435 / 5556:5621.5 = 0.1 A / 18.7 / 18.3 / 18.4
